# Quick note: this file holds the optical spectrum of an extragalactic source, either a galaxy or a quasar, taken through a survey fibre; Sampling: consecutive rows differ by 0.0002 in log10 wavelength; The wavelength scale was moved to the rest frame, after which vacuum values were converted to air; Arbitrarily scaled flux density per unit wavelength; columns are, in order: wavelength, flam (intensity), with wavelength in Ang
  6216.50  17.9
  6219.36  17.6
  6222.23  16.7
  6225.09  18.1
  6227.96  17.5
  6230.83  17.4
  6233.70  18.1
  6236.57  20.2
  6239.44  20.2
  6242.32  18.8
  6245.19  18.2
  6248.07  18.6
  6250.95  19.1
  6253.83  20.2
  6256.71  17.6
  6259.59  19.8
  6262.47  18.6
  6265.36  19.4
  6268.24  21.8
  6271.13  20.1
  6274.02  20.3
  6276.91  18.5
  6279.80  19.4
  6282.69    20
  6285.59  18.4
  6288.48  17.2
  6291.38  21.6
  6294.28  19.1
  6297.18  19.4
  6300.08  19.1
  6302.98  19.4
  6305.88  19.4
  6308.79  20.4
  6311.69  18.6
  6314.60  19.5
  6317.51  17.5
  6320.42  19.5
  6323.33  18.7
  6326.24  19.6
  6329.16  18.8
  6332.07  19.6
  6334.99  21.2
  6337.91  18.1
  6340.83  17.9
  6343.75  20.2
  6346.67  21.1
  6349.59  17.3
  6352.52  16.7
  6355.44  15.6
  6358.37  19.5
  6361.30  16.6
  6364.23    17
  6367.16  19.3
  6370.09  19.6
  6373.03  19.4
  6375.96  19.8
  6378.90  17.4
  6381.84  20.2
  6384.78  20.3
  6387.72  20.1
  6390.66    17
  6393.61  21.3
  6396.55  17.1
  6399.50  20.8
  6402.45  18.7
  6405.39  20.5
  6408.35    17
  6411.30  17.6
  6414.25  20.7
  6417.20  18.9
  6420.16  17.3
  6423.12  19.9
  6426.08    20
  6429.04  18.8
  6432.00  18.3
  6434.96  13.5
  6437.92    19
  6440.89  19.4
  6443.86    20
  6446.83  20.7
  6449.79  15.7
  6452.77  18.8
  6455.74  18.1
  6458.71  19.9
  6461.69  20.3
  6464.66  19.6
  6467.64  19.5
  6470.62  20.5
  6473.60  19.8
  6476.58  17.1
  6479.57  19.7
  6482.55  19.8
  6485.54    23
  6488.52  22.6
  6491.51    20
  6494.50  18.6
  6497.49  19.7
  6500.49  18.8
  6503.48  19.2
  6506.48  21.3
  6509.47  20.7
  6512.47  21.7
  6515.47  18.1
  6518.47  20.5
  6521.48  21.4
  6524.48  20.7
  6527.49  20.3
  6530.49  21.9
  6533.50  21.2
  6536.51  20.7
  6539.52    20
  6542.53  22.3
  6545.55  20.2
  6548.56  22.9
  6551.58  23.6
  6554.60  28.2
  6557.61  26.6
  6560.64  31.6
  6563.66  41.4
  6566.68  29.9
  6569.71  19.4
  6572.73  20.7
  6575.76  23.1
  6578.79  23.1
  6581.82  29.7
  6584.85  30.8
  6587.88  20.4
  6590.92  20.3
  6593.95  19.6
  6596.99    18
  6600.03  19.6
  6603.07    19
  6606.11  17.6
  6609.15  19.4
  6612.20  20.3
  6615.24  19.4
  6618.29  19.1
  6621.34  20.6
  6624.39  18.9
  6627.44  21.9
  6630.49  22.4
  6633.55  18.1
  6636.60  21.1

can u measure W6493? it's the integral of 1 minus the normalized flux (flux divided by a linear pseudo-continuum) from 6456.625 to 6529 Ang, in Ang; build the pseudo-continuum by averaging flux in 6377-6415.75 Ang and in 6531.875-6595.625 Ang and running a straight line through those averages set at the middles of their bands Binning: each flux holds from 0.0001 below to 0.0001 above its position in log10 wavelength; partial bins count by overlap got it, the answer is 7.0 Ang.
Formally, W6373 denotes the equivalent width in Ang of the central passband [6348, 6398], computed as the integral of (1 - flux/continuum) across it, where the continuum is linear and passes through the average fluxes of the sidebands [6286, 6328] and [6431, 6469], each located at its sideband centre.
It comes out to 1.2 Ang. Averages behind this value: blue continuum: 19.2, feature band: 18.5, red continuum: 18.7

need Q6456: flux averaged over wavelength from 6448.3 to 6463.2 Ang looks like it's 18.6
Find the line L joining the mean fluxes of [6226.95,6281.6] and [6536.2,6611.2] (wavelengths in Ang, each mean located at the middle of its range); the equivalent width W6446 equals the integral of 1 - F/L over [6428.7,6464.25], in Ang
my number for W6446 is 5.3 Ang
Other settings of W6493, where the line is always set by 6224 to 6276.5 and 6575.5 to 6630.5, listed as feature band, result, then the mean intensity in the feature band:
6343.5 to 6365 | 1.96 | 17.9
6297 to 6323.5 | 0.40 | 19.2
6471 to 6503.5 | 0.92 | 19.9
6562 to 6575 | -4.15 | 27.6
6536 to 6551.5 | -0.50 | 21.5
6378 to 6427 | 2.13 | 19.1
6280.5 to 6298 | 0.04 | 19.3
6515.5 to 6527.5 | 0.13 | 20.4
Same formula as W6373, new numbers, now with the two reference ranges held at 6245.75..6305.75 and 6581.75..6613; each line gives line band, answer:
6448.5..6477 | 1.8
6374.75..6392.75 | 0.6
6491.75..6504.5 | 0.8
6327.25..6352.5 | 0.7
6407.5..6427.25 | 1.2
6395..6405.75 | 0.4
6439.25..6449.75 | 0.4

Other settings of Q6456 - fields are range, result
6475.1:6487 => 19.9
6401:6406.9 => 19.6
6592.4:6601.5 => 19.1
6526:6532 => 21.1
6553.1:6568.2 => 31.5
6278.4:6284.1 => 19.7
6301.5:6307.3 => 19.4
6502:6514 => 20.7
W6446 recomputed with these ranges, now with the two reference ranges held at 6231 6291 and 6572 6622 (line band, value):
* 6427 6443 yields 1.82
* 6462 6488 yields 0.65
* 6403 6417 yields 0.83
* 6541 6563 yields -4.95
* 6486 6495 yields -0.13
